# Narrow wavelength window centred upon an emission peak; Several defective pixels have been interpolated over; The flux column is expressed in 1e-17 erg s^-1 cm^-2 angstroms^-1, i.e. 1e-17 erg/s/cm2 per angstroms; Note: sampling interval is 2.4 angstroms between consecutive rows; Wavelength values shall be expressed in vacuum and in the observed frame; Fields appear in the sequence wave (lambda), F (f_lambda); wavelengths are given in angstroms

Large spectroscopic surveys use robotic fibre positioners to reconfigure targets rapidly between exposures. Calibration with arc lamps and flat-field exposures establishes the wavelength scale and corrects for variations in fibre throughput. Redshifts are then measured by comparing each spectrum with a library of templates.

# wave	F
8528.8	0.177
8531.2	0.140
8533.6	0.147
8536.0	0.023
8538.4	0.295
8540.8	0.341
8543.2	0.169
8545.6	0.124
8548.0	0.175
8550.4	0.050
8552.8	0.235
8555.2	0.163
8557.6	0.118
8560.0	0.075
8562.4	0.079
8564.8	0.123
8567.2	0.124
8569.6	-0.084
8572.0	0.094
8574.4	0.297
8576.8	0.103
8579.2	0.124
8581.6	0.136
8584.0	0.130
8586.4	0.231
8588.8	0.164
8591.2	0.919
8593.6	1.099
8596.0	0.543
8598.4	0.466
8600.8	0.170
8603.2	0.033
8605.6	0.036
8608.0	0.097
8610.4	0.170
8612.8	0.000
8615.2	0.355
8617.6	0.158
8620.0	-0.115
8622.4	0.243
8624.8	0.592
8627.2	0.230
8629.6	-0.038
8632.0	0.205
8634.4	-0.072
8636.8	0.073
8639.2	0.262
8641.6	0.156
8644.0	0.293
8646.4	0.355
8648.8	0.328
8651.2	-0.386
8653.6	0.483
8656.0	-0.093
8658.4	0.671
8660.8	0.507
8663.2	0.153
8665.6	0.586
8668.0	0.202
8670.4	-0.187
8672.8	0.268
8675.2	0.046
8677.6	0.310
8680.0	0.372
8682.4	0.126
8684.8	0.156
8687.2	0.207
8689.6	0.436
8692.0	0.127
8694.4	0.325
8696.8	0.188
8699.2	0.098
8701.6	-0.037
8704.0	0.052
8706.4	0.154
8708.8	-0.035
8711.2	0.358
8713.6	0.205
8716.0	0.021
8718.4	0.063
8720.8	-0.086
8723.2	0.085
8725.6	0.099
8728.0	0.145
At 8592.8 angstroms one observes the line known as H-beta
